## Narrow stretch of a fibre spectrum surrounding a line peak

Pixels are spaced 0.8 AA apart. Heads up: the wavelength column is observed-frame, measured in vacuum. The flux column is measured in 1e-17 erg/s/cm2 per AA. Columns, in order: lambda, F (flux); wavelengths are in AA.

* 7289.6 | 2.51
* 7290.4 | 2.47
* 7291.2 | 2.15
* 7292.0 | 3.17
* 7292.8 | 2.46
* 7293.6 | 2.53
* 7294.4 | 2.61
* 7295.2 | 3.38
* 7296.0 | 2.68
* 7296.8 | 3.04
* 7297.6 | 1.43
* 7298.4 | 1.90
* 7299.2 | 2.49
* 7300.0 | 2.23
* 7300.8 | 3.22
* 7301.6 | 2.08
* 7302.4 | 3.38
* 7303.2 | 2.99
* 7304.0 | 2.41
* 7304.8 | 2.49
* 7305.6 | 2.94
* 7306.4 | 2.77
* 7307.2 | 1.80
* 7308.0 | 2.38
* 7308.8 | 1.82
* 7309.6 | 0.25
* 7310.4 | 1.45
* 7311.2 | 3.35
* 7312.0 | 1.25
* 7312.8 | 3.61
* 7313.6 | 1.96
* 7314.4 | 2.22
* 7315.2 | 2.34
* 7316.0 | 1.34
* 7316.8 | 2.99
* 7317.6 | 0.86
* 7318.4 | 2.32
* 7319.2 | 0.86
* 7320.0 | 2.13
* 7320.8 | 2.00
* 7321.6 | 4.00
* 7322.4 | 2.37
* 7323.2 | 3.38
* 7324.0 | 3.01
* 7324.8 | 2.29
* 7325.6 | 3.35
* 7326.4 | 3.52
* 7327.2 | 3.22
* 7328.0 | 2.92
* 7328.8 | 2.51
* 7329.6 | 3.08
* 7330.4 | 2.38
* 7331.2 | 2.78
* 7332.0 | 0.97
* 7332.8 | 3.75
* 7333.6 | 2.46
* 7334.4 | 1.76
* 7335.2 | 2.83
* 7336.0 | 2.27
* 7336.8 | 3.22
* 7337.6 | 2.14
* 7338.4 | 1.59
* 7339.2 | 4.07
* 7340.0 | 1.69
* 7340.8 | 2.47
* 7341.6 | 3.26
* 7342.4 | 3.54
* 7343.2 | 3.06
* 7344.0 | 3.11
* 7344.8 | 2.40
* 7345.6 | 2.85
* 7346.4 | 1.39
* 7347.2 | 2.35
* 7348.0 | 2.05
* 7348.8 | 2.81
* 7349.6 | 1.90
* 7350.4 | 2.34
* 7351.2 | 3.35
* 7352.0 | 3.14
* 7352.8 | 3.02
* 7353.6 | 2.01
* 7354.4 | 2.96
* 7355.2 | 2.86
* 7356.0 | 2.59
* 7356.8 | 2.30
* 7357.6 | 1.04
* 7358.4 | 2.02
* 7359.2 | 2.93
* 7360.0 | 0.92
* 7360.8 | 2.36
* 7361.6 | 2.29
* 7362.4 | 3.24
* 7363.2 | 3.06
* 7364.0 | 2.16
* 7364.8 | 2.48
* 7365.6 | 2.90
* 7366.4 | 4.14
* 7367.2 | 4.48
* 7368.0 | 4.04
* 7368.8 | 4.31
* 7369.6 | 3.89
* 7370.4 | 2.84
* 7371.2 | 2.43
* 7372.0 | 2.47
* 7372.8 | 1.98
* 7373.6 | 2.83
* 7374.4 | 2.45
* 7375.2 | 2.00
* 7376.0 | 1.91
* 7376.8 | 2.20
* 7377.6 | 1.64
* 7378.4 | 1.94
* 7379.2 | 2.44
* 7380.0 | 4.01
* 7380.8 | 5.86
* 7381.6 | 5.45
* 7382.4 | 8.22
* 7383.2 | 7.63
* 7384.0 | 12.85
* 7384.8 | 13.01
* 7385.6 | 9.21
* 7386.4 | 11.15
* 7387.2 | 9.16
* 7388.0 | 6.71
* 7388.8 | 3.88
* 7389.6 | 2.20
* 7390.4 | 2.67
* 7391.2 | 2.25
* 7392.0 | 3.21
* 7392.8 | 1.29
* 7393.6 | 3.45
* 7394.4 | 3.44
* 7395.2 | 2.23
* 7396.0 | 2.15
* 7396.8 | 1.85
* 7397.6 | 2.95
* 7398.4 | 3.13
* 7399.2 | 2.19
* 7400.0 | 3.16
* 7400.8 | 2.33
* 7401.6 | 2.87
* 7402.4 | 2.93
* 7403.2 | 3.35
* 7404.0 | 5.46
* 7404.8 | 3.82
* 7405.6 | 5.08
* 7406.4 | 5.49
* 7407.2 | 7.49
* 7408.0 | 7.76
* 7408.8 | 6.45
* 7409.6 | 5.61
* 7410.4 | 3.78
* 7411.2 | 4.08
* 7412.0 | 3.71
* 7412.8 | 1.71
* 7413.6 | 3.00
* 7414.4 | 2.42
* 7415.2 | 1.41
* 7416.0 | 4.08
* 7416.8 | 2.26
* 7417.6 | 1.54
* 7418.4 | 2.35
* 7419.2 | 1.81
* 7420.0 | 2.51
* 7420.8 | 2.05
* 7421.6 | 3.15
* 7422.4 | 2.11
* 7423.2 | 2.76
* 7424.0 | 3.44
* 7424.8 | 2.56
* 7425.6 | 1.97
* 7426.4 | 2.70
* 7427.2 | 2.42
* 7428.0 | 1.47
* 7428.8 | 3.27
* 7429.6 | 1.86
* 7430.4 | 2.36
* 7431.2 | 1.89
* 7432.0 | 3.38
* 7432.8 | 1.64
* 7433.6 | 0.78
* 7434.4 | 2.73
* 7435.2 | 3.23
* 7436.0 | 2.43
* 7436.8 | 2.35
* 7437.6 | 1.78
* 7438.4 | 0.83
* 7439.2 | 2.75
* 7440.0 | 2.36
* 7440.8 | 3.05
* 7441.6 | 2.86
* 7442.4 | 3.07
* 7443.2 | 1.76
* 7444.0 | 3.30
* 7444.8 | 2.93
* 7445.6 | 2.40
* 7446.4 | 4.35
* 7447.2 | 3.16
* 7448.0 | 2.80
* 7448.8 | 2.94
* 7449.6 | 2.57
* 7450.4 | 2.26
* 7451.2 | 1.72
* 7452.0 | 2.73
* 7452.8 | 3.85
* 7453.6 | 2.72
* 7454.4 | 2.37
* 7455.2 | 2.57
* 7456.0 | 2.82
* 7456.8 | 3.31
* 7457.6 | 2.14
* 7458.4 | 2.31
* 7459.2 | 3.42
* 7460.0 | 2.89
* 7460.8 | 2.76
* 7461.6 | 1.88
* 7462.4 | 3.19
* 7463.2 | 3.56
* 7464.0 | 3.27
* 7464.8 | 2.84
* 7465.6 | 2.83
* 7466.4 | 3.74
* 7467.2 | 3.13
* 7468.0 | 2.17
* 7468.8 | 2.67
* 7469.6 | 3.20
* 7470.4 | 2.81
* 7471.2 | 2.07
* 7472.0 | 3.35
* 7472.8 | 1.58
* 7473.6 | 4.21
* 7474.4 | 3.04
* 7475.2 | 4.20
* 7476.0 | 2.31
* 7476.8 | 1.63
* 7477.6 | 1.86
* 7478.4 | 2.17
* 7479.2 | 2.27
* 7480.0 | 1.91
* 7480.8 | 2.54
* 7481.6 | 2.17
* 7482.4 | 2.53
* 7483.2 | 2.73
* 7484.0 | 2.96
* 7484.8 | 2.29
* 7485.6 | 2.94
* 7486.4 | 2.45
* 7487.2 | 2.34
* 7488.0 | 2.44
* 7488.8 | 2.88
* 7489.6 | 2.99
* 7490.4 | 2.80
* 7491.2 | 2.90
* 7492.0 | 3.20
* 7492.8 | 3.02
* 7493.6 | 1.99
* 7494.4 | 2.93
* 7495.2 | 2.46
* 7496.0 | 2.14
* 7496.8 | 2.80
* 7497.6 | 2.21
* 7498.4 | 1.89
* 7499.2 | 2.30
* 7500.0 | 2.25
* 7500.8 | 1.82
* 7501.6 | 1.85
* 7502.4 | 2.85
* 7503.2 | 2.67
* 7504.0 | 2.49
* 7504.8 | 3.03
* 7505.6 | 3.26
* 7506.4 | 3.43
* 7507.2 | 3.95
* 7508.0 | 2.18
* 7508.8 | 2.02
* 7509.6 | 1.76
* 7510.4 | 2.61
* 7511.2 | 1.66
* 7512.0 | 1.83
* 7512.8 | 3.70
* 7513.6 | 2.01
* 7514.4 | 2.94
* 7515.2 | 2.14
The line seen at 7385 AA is H-alpha 6563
